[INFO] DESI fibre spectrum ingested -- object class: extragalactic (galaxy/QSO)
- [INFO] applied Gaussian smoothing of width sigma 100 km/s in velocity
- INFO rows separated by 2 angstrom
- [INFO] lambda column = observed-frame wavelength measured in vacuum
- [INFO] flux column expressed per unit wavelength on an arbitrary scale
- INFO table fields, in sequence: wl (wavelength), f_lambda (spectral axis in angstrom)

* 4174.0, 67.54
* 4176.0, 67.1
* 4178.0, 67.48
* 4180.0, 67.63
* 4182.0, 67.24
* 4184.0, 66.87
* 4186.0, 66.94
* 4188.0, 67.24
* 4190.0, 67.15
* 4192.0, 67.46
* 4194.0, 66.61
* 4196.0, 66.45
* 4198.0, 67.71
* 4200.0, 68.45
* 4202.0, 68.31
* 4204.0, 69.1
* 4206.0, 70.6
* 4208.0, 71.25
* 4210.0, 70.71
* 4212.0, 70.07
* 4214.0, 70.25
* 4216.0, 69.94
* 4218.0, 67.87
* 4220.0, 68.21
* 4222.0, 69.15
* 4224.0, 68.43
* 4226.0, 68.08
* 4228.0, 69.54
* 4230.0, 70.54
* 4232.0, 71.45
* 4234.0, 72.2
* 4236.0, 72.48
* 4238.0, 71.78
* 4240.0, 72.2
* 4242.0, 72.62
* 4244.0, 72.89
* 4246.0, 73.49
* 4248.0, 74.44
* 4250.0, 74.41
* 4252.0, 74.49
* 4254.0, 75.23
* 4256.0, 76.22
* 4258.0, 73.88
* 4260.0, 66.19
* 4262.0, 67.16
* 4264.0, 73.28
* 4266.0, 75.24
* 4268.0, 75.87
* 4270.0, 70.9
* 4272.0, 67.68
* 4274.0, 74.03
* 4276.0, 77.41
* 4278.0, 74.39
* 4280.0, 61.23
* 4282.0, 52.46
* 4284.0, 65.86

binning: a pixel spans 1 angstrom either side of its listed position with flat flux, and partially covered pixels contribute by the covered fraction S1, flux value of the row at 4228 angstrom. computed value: 69.54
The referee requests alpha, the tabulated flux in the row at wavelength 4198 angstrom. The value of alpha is 67.71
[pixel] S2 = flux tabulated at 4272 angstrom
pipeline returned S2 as 67.68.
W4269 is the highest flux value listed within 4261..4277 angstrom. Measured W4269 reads 77.41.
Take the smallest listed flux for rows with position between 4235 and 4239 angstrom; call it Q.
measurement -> 71.78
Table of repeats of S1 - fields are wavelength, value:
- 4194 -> 66.61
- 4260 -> 66.19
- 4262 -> 67.16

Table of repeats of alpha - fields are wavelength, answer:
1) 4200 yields 68.45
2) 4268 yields 75.87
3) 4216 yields 69.94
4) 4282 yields 52.46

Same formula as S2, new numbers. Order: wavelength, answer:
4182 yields 67.24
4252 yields 74.49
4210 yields 70.71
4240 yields 72.2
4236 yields 72.48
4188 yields 67.24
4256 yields 76.22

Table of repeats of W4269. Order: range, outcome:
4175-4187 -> 67.63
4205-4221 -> 71.25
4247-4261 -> 76.22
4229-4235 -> 72.2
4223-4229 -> 69.54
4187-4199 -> 67.71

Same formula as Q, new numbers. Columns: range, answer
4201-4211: 68.31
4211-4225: 67.87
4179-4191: 66.87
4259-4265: 66.19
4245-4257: 73.49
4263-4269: 73.28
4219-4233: 68.08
